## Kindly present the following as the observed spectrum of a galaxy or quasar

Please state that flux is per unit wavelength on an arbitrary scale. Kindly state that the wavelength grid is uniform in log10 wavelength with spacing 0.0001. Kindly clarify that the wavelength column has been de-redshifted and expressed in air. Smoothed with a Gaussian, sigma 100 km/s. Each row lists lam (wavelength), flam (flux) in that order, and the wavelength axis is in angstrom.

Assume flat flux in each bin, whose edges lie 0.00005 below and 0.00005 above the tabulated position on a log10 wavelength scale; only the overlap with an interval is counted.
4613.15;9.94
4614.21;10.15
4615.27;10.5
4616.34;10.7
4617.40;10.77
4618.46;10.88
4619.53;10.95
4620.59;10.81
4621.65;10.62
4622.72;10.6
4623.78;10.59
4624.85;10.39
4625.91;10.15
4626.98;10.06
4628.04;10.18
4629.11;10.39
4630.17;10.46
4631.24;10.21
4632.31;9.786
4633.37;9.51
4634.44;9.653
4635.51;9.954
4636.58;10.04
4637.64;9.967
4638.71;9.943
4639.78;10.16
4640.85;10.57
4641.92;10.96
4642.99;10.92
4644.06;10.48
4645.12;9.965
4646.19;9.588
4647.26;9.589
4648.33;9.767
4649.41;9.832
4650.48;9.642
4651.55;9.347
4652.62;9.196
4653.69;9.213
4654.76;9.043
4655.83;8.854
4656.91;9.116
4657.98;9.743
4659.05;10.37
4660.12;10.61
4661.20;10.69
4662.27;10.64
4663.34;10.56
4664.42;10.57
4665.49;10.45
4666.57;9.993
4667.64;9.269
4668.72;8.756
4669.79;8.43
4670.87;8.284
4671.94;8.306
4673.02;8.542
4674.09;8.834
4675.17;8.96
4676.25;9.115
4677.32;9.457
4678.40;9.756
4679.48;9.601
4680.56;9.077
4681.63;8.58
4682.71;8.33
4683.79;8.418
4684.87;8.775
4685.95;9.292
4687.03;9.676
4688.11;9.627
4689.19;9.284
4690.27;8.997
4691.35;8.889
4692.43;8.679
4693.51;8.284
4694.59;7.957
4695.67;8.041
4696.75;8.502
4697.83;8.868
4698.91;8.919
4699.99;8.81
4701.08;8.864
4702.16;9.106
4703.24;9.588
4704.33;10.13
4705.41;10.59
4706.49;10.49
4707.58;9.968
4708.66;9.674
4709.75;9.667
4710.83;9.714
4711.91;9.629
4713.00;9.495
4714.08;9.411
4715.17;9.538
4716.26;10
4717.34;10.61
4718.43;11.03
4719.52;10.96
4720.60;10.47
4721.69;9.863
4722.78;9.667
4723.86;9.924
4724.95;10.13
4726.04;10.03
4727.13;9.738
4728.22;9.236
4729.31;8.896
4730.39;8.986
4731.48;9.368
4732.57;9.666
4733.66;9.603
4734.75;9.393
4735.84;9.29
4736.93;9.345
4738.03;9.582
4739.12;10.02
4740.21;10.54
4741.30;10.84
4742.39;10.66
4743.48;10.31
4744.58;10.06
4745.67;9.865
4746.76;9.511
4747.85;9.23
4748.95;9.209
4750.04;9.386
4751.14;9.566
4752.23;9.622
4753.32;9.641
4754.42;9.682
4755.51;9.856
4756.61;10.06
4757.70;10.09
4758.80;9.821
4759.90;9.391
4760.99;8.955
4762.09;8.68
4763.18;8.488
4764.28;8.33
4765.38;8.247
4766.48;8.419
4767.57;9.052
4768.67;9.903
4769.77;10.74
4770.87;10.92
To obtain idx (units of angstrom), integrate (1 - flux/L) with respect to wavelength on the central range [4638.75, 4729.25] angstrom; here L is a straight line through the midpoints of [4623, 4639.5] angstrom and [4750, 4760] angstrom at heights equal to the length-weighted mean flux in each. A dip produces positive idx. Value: 3.7 angstrom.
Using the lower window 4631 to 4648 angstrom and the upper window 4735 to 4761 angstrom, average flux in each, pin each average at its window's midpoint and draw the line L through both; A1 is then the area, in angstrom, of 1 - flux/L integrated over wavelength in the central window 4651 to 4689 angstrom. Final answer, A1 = 2.4 angstrom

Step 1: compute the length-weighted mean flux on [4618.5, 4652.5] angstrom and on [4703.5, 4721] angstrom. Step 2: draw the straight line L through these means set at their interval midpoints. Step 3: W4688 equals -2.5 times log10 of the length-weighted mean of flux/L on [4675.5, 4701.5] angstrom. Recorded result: 0.14 mag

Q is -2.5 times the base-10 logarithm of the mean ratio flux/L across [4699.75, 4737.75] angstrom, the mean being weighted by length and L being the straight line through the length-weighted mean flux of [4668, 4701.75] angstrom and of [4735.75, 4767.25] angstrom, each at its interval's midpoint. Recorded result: -0.063 mag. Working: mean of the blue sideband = 8.84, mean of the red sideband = 9.54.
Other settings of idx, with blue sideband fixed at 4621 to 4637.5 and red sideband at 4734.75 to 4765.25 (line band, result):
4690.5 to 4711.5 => 1.4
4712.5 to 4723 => -0.4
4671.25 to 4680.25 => 0.8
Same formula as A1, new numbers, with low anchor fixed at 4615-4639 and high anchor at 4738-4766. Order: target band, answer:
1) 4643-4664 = 0.7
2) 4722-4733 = 0.2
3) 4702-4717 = 0.0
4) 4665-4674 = 1.0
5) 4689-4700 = 1.4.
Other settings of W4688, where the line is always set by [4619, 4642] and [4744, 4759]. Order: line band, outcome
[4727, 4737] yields 0.049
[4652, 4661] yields 0.063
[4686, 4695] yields 0.117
